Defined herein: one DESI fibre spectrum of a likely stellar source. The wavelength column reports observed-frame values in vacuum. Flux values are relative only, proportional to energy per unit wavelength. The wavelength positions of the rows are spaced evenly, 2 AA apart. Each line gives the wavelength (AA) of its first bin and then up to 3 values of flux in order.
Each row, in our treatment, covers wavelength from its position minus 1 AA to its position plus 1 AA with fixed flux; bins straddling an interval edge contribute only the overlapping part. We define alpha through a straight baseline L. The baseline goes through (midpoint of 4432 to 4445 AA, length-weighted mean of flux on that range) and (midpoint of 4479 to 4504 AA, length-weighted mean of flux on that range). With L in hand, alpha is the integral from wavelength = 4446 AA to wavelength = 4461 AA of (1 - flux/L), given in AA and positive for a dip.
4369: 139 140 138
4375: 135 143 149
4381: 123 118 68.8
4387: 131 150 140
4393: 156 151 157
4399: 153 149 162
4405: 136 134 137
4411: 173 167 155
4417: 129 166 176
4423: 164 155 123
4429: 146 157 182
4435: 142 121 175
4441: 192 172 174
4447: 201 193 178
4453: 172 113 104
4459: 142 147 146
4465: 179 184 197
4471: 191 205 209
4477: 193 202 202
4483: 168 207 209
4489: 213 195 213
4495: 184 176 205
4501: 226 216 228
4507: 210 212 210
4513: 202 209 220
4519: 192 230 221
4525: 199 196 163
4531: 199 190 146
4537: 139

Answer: 1.5 AA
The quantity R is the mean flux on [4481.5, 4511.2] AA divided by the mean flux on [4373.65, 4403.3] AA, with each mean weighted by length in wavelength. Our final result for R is 1.5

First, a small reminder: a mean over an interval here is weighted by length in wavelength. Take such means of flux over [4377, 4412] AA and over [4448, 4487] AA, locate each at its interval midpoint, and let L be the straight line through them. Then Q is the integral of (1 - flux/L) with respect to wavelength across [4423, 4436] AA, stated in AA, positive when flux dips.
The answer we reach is 0.5 AA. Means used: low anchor 141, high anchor 176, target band 152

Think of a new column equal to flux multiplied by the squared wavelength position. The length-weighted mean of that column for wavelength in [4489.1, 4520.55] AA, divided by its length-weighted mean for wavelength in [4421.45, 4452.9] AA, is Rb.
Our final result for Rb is 1.29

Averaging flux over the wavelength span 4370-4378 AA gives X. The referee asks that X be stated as 139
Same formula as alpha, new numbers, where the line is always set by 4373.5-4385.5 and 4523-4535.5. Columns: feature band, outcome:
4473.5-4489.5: -3.1 AA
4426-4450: -2.4 AA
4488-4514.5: -4.8 AA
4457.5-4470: -0.2 AA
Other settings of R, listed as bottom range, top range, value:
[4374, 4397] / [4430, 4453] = 1.28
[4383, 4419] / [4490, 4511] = 1.44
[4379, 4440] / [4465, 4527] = 1.39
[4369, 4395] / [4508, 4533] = 1.53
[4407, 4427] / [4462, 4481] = 1.23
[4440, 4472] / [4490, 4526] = 1.24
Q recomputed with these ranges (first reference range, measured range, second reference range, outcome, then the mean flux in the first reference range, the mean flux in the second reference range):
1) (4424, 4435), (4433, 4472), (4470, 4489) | 1.8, 152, 199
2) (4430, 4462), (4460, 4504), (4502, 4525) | -1.3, 160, 213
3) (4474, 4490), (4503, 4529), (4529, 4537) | -4.0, 200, 172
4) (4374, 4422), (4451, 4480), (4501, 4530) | 1.8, 144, 208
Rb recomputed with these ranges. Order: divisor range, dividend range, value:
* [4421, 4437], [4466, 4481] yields 1.32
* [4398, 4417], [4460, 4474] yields 1.22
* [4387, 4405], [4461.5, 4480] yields 1.30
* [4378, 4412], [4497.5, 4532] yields 1.56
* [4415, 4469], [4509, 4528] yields 1.35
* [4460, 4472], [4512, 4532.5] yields 1.19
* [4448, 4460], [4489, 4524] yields 1.42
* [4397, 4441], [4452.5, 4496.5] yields 1.21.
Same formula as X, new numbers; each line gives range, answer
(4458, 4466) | 154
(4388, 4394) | 149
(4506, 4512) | 211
